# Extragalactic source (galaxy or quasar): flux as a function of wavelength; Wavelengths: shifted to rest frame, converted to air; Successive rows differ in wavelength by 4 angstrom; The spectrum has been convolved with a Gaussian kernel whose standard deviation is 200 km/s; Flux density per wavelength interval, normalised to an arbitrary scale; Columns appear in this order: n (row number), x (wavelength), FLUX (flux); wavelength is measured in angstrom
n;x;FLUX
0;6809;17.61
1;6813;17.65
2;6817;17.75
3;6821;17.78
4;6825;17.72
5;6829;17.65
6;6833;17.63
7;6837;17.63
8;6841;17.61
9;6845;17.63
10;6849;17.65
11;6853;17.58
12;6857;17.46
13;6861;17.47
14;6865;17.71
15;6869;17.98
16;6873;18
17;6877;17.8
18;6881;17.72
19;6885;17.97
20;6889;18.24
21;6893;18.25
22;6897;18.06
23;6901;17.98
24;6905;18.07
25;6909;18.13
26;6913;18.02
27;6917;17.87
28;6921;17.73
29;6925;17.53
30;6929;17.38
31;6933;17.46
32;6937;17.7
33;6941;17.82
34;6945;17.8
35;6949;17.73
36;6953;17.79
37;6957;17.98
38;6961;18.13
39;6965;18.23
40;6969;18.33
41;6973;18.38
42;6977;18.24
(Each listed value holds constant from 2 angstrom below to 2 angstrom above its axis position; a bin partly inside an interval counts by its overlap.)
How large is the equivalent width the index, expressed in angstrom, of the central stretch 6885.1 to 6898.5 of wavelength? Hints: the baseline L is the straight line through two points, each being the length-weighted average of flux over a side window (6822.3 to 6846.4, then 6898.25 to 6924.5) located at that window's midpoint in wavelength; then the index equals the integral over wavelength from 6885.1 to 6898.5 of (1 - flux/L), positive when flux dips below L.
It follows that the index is -0.22 angstrom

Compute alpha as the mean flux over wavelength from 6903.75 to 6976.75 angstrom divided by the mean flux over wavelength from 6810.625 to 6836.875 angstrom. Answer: 1.0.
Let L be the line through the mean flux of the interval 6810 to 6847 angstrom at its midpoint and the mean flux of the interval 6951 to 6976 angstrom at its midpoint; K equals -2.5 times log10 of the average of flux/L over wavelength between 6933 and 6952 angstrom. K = 0.021 mag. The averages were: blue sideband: 17.7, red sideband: 18.1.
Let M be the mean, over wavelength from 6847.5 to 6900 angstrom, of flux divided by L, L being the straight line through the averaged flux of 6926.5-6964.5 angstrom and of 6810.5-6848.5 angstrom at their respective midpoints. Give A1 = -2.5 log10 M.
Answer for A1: -0.01 mag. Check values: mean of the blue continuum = 17.7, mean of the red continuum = 17.8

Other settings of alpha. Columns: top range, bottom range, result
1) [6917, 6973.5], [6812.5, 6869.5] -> 1.01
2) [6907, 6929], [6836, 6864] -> 1.01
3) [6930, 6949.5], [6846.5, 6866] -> 1.01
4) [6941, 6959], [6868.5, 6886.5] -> 1.00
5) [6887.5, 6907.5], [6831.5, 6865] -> 1.03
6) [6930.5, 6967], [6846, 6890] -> 1.00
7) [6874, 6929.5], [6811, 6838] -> 1.01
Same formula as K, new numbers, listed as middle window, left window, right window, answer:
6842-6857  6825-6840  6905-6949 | 0.004 mag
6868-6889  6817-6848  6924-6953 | -0.016 mag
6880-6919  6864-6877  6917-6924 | -0.014 mag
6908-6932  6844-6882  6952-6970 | 0.011 mag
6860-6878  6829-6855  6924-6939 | -0.013 mag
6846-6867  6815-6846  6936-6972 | 0.010 mag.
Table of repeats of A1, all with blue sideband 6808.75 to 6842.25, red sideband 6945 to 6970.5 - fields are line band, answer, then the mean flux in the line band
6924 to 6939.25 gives 0.03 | 17.5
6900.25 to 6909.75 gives -0.01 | 18.1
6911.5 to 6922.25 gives 0.00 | 17.9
